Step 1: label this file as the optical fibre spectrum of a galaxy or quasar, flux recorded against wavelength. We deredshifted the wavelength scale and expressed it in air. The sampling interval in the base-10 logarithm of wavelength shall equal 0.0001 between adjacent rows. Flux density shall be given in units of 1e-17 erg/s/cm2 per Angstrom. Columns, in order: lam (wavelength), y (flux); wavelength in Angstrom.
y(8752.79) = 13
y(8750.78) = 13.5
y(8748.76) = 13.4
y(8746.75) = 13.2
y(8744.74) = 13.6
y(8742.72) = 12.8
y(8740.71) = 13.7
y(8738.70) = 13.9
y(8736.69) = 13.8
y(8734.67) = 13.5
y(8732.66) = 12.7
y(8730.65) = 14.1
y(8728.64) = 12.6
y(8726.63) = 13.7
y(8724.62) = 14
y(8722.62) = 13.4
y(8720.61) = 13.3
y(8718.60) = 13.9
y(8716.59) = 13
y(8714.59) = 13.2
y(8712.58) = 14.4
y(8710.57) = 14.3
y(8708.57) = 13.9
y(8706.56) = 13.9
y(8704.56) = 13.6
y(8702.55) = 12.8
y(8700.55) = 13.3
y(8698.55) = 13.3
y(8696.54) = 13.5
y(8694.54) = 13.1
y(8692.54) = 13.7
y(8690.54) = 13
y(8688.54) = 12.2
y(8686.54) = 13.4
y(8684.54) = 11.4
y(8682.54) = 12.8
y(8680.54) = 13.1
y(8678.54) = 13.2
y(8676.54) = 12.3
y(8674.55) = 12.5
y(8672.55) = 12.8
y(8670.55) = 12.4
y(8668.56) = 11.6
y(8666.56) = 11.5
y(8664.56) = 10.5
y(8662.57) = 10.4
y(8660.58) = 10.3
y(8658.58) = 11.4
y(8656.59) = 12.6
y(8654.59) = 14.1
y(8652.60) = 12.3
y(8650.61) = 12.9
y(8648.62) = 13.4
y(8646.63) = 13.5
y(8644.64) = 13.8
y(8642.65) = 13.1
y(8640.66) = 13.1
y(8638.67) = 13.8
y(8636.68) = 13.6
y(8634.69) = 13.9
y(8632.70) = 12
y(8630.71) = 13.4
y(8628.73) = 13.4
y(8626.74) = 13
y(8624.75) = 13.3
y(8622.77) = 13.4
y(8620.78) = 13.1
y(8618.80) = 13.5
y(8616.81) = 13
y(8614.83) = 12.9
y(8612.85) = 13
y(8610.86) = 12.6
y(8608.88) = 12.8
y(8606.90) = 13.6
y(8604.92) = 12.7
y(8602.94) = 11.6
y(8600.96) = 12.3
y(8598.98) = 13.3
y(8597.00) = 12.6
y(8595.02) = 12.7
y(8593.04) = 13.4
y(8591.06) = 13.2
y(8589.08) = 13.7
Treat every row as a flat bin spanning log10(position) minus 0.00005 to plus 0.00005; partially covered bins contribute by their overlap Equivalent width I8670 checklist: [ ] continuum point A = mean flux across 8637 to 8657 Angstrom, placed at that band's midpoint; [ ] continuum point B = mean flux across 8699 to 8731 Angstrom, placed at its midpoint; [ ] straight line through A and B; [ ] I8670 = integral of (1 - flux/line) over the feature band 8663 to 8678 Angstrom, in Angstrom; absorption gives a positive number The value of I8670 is 1.64 Angstrom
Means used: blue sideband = 13.3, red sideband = 13.6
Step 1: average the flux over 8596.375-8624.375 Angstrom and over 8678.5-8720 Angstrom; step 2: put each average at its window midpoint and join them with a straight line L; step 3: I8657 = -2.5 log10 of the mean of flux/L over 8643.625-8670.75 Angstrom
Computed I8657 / 0.078 mag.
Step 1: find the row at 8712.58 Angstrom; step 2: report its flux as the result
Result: 14.4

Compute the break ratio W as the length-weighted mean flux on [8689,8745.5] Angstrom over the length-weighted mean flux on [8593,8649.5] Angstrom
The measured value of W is 1.03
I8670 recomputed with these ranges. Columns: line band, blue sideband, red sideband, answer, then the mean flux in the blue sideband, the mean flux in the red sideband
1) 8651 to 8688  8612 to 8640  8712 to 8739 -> 3.3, 13.2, 13.5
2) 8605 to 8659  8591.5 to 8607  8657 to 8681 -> -3.7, 12.7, 11.8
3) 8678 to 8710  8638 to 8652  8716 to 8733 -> 0.6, 13.3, 13.4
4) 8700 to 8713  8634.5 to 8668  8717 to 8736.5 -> -0.5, 12.6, 13.5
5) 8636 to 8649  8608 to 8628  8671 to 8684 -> -0.6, 13.1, 12.7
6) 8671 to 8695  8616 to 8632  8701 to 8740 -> 1.2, 13.2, 13.6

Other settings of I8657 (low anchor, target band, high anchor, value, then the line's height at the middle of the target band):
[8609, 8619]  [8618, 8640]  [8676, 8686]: -0.036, 12.9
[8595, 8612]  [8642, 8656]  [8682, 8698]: -0.040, 12.8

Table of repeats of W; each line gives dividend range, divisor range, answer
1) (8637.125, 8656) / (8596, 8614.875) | 1.05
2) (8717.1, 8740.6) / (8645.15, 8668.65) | 1.12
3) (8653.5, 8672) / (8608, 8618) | 0.91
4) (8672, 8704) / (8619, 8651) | 0.97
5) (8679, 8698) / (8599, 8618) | 1.01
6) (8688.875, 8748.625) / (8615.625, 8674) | 1.06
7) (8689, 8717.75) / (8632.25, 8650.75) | 1.01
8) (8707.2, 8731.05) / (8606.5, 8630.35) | 1.04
